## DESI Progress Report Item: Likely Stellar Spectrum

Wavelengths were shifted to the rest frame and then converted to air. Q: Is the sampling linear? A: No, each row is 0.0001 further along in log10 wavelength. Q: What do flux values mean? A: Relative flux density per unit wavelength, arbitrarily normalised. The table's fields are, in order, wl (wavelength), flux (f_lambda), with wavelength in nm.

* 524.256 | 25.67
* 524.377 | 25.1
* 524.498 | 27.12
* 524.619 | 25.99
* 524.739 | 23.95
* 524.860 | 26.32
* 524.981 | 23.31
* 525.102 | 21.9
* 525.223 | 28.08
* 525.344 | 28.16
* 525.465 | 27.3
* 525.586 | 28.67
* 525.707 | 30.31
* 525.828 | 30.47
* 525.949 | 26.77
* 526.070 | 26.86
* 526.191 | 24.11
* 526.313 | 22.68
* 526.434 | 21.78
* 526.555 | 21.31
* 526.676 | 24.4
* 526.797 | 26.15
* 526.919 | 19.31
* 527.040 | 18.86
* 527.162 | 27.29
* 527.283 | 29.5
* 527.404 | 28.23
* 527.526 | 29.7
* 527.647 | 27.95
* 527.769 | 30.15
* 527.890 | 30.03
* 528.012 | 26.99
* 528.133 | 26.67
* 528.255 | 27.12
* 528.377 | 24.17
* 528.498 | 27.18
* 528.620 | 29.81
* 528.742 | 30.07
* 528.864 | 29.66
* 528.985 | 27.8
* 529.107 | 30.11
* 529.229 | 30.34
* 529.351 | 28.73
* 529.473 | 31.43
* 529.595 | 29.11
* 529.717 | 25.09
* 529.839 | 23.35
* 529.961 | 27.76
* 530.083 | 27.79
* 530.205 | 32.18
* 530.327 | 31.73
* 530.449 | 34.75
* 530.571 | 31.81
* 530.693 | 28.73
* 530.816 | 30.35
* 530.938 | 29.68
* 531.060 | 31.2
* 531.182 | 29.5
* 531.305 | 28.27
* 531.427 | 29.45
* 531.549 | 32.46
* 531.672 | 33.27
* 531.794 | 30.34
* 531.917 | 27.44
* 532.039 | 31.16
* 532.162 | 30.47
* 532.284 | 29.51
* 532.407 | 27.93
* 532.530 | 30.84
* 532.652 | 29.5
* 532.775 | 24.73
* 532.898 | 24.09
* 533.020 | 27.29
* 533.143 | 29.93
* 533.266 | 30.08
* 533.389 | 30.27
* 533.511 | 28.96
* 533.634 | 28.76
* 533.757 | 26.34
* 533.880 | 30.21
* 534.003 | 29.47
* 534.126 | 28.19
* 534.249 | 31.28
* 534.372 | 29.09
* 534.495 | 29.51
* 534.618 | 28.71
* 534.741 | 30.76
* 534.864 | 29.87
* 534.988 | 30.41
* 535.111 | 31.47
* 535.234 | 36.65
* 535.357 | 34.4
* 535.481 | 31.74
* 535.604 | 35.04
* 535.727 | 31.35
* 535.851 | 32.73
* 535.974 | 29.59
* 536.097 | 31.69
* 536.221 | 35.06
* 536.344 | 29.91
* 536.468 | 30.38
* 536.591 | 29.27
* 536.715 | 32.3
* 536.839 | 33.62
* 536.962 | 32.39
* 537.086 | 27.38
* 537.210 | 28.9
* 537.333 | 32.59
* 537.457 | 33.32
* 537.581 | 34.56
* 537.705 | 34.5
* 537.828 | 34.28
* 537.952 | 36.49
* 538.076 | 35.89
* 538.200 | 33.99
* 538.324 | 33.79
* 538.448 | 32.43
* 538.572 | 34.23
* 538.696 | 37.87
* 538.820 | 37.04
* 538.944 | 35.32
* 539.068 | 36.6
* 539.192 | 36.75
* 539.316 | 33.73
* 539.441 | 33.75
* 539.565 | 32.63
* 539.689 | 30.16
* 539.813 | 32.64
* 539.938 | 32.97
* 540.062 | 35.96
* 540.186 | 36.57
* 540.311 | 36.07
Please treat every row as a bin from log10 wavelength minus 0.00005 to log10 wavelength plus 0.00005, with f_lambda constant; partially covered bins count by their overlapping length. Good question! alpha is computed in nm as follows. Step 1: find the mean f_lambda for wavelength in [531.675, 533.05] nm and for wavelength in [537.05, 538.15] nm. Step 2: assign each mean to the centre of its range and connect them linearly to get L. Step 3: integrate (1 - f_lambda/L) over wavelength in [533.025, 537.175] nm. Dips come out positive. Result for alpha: 0.04 nm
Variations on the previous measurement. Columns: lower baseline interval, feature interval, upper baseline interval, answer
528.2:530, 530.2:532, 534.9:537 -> -0.09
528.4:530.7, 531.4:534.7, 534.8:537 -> 0.17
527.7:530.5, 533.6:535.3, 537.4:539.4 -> 0.12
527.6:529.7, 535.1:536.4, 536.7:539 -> -0.01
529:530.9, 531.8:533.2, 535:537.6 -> 0.09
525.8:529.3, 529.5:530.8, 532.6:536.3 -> -0.06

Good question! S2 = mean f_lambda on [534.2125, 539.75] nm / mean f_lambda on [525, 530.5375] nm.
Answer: 1.2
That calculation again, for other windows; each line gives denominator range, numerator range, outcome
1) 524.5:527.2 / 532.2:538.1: 1.22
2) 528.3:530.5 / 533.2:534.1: 1.01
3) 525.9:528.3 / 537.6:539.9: 1.34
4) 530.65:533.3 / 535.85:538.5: 1.11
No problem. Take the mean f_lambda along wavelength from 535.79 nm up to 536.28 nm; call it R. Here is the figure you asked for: 32.3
